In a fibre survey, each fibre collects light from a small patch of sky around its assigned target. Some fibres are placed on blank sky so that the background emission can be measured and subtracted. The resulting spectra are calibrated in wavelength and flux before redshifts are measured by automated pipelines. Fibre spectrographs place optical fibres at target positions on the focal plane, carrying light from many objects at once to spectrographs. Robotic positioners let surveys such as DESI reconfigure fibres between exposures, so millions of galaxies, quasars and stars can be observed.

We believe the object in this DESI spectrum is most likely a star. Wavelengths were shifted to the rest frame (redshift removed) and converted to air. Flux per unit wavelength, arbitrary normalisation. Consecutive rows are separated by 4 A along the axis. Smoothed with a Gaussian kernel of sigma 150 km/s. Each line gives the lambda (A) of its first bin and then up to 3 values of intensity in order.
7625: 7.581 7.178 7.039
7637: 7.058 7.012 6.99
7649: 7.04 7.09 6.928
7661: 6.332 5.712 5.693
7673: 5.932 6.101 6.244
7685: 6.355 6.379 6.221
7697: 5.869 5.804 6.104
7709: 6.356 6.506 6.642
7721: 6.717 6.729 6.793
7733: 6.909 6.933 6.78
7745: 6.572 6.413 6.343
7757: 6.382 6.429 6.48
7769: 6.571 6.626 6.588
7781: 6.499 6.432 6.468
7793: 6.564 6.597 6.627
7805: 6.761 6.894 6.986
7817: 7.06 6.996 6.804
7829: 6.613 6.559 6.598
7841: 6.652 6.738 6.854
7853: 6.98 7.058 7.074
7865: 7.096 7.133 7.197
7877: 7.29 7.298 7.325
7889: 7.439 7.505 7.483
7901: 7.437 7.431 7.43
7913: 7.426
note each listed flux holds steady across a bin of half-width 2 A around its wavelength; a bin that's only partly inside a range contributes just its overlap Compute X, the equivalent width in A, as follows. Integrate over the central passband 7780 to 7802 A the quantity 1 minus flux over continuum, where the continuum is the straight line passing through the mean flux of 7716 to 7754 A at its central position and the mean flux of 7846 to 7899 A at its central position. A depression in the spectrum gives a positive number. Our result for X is 1.19 A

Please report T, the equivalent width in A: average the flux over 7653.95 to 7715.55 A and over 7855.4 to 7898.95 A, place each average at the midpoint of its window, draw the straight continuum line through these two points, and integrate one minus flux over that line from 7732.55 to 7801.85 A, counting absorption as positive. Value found 0.9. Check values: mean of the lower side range 6.19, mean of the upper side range 7.27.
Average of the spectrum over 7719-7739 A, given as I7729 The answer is 6.82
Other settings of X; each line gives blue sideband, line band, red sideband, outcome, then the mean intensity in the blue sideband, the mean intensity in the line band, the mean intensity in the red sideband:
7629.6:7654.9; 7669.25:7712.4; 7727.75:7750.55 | 4.76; 7.05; 6.13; 6.74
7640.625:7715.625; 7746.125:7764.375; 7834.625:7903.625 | 0.69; 6.34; 6.41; 7.13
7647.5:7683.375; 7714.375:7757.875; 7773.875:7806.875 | -1.32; 6.33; 6.66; 6.57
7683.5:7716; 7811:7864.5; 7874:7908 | 1.62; 6.21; 6.85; 7.4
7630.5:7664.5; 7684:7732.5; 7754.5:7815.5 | 2.63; 6.89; 6.39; 6.6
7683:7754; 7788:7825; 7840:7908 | 0.51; 6.47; 6.78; 7.19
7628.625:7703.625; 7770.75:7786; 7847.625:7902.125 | 0.72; 6.45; 6.54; 7.23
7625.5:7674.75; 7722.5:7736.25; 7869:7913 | 0.20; 6.7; 6.82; 7.37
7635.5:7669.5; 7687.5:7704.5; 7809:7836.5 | 1.67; 6.69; 6.06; 6.83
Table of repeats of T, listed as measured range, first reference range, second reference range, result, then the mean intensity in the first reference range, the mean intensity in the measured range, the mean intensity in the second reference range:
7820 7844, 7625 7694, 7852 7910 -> 1.46 A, 6.58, 6.69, 7.28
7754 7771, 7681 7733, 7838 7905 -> 0.49 A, 6.39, 6.46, 7.16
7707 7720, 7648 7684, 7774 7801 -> -0.23 A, 6.32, 6.52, 6.54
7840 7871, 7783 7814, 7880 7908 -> 0.68 A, 6.66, 6.96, 7.42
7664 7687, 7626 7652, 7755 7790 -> 2.98 A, 7.07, 6.02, 6.5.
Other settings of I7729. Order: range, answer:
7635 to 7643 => 7.04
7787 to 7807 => 6.6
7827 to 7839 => 6.59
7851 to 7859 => 7.02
